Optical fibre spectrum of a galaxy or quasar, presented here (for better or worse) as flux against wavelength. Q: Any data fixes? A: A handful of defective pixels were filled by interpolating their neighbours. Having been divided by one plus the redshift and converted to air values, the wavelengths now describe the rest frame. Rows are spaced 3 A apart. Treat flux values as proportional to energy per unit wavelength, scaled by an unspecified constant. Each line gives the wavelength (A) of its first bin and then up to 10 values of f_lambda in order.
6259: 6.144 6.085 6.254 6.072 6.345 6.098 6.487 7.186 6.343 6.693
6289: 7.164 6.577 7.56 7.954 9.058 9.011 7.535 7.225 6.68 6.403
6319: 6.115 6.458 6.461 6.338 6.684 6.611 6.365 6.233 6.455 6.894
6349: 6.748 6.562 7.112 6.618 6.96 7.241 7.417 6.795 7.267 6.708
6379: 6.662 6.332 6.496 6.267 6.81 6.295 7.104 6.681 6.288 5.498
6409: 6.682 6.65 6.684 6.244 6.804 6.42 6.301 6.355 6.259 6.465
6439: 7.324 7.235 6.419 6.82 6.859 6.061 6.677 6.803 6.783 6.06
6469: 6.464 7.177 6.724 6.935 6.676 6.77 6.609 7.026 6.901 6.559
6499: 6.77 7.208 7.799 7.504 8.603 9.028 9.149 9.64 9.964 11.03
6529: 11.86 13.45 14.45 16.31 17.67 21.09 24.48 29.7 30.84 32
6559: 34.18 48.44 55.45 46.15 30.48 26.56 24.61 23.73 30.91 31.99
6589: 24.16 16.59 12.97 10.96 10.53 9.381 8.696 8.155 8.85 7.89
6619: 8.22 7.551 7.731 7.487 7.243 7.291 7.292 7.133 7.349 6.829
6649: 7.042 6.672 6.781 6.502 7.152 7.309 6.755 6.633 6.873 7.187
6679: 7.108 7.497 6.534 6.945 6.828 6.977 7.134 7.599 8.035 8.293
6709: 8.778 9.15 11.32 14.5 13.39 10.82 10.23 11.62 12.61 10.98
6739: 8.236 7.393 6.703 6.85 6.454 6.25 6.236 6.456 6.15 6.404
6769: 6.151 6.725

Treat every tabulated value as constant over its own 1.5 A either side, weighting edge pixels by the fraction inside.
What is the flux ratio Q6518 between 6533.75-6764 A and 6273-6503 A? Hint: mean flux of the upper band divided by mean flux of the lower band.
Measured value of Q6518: 2.0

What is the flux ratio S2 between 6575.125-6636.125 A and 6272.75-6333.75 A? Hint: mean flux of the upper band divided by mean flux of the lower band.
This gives 1.97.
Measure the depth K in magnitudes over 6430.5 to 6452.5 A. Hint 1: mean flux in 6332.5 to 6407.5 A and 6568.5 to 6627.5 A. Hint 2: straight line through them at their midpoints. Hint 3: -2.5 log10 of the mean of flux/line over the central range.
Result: 0.40 mag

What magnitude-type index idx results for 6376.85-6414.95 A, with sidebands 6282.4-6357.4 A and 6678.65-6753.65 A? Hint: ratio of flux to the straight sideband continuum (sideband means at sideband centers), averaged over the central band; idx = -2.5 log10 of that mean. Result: 0.13 mag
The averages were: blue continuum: 6.93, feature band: 6.49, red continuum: 8.87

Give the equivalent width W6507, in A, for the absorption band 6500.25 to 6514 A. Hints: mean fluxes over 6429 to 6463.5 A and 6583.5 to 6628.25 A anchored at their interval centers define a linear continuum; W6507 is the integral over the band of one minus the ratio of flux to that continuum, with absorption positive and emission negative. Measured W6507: 1.62 A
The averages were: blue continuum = 6.67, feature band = 7.9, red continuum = 12.6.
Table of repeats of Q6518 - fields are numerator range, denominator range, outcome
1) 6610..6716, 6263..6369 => 1.09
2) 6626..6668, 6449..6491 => 1.06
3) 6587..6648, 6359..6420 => 1.47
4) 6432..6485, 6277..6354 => 0.97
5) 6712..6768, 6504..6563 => 0.50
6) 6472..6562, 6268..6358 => 2.02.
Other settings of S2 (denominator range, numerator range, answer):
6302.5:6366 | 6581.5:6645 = 1.73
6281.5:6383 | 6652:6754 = 1.21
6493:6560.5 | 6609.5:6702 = 0.48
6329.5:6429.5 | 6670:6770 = 1.25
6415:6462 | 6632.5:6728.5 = 1.21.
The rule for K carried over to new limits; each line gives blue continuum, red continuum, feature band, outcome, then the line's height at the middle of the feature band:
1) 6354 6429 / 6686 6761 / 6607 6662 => 0.11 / 8.22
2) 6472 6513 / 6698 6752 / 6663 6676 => 0.29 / 9.02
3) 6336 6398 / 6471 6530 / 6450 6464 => 0.14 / 7.57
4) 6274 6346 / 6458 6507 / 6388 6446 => 0.05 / 6.87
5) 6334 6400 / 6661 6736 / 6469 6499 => 0.10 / 7.45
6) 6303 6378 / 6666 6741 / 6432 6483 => 0.12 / 7.49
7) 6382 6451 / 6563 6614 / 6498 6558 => 0.17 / 17.1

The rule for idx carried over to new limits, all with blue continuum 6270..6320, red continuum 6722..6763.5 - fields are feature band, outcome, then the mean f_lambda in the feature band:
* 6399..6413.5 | 0.17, 6.35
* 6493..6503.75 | 0.13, 6.88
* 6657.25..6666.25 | 0.17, 7.01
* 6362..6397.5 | 0.09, 6.78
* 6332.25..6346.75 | 0.12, 6.49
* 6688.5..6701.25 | 0.17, 7.11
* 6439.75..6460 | 0.13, 6.71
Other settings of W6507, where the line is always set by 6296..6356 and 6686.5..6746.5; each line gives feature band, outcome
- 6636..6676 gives 9.1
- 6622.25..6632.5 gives 1.5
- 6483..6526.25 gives 0.6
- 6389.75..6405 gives 1.6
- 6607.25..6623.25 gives 1.0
